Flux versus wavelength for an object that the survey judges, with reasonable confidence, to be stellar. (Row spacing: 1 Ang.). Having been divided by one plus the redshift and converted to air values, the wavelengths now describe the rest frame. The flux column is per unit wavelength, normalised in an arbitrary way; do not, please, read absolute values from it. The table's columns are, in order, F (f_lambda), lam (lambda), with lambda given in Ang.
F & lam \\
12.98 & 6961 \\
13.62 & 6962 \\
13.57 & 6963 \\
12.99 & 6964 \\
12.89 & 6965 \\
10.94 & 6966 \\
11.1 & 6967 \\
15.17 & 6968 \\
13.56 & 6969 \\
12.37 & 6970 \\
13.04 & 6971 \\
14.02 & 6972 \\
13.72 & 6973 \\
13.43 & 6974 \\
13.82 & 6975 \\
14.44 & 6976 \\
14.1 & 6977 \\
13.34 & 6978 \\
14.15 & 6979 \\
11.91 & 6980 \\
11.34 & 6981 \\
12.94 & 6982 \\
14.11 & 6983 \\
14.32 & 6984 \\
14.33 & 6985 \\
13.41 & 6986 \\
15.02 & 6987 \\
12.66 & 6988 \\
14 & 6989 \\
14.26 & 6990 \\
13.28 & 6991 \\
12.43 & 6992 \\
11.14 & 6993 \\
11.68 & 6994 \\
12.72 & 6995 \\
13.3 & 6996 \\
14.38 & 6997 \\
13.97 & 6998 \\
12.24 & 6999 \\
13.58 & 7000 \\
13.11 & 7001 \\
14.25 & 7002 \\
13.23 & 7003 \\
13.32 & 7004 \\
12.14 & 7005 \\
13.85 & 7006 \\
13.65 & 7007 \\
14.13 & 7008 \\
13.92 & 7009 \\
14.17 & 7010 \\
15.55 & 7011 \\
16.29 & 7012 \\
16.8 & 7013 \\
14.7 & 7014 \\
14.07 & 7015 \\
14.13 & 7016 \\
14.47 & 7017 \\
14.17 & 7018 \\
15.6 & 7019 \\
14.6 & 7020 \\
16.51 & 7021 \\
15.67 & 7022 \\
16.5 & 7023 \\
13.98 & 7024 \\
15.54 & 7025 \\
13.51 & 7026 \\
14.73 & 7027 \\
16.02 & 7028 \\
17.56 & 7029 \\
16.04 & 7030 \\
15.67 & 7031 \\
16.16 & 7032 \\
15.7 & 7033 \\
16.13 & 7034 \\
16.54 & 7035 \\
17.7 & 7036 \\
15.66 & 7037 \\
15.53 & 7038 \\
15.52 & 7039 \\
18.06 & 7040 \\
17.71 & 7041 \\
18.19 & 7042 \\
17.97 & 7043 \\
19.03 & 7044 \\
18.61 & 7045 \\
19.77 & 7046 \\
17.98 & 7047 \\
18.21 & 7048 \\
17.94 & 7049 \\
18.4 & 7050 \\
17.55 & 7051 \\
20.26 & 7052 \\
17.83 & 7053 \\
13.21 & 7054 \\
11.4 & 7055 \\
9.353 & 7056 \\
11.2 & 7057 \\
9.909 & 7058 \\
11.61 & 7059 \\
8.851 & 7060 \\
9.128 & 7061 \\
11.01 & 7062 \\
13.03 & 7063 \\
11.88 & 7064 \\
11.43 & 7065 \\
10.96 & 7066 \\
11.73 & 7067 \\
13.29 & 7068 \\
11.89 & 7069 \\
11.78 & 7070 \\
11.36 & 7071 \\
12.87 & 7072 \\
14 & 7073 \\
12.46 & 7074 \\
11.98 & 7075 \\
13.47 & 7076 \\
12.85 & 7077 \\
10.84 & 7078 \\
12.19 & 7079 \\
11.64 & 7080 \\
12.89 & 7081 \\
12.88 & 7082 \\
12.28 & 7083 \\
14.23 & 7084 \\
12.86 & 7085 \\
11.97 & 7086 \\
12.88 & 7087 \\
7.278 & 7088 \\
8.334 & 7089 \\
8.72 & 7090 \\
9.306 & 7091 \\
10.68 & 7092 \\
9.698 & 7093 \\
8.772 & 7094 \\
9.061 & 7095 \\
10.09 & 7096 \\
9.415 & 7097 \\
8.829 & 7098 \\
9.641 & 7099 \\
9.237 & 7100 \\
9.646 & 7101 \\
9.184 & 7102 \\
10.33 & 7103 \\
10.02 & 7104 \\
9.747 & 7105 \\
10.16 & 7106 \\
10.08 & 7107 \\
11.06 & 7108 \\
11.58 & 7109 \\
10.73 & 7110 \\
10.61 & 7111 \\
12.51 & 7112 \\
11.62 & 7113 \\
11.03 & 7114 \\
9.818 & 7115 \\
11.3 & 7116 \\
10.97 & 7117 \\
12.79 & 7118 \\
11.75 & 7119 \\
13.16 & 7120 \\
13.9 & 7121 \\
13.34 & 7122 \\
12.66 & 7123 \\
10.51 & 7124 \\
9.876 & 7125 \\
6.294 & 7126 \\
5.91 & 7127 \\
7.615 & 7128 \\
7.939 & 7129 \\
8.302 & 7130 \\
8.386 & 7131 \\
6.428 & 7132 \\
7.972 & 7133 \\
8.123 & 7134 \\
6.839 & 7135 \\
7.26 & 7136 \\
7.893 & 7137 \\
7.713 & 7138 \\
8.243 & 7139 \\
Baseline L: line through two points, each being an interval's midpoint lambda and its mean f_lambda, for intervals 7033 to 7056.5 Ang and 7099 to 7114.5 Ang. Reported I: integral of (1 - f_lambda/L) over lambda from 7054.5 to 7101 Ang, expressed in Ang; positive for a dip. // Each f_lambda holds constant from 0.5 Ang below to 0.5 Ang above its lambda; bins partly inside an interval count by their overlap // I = 8.0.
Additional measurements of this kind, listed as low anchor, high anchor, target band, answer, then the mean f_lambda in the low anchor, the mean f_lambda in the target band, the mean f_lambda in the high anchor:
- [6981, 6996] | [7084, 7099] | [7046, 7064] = -4.61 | 13.2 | 14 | 9.99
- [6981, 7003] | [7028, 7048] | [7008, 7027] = 0.55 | 13.3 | 15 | 17.1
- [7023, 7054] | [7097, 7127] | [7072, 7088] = 1.10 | 16.9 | 12.5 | 10.7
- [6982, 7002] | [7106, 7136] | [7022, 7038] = -4.41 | 13.4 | 15.8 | 10.1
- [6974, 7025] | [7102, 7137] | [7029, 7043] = -4.27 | 13.9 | 16.6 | 9.98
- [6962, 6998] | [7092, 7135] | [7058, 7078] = -1.29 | 13.3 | 11.8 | 9.97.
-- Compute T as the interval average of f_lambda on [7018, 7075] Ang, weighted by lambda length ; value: 14.8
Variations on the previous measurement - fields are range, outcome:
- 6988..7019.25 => 13.8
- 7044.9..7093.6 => 12.7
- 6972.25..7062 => 14.6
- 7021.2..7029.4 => 15.5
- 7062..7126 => 11.2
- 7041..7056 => 17.3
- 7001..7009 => 13.5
